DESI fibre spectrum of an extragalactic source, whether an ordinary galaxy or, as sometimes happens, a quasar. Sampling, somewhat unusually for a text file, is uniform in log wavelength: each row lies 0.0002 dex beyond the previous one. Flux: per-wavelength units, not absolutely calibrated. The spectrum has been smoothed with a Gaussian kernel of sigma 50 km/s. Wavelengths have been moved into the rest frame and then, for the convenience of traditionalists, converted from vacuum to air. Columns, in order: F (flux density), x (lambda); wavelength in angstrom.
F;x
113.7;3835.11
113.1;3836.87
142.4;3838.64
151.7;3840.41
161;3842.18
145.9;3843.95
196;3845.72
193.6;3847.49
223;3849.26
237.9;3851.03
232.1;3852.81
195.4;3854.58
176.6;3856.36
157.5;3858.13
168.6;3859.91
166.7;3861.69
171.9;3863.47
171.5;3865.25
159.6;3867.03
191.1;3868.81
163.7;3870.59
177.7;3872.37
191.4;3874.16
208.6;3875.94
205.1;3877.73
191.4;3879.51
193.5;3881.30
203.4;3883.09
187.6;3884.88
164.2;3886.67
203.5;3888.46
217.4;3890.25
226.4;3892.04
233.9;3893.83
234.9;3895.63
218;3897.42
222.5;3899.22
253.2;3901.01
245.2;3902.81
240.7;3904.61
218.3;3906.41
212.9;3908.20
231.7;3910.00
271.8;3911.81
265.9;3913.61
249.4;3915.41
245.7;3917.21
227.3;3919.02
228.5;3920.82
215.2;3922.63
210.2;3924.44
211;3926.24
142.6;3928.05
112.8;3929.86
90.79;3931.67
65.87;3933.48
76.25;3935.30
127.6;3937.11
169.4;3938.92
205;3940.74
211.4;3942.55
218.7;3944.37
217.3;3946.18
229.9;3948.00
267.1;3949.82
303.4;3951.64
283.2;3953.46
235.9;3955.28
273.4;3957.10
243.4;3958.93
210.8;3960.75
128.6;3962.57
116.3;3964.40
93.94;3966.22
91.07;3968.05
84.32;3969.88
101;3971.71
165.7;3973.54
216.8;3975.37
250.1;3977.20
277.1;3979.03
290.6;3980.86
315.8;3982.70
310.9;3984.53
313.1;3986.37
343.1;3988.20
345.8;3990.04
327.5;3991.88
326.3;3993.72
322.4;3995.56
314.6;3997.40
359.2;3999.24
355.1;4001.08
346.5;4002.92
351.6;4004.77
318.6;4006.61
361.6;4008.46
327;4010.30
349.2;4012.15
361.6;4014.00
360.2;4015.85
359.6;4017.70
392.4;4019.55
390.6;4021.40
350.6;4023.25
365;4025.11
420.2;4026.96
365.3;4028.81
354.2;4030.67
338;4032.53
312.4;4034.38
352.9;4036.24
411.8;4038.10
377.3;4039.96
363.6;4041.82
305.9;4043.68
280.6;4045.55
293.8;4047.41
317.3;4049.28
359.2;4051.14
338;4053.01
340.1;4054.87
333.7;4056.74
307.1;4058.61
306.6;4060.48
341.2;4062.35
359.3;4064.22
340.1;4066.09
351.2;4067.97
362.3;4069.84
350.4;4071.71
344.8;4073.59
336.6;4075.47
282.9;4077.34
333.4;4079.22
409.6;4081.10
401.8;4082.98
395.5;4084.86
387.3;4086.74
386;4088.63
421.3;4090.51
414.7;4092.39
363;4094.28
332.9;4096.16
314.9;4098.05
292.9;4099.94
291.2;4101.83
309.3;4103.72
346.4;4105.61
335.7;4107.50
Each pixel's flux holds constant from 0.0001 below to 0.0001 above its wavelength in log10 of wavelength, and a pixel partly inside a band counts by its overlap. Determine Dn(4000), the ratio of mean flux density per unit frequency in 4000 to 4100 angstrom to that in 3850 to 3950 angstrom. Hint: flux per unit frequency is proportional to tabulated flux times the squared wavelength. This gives 1.92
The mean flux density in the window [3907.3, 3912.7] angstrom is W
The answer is 239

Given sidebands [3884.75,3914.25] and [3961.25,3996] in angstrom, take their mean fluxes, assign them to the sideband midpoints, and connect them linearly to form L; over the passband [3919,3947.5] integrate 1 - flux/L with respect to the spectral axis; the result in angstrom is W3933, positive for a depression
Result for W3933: 7.4 angstrom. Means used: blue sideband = 227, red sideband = 231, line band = 170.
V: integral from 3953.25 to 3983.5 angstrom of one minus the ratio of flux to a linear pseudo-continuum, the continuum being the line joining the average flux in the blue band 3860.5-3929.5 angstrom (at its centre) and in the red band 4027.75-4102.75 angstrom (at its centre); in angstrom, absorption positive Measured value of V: 8.1 angstrom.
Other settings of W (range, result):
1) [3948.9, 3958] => 273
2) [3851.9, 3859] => 191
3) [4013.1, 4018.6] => 360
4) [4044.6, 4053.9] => 317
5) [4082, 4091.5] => 399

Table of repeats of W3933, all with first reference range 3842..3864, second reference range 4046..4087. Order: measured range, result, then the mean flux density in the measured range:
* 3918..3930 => 2.1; 198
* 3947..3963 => 1.0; 245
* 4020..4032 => -2.3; 374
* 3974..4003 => -2.3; 310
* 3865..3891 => 2.2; 189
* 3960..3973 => 7.3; 118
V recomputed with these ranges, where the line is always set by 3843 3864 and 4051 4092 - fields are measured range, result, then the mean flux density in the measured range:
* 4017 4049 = -2.9 angstrom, 354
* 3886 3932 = 2.7 angstrom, 217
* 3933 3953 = 4.9 angstrom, 195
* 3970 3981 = 3.1 angstrom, 202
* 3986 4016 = -3.9 angstrom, 340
